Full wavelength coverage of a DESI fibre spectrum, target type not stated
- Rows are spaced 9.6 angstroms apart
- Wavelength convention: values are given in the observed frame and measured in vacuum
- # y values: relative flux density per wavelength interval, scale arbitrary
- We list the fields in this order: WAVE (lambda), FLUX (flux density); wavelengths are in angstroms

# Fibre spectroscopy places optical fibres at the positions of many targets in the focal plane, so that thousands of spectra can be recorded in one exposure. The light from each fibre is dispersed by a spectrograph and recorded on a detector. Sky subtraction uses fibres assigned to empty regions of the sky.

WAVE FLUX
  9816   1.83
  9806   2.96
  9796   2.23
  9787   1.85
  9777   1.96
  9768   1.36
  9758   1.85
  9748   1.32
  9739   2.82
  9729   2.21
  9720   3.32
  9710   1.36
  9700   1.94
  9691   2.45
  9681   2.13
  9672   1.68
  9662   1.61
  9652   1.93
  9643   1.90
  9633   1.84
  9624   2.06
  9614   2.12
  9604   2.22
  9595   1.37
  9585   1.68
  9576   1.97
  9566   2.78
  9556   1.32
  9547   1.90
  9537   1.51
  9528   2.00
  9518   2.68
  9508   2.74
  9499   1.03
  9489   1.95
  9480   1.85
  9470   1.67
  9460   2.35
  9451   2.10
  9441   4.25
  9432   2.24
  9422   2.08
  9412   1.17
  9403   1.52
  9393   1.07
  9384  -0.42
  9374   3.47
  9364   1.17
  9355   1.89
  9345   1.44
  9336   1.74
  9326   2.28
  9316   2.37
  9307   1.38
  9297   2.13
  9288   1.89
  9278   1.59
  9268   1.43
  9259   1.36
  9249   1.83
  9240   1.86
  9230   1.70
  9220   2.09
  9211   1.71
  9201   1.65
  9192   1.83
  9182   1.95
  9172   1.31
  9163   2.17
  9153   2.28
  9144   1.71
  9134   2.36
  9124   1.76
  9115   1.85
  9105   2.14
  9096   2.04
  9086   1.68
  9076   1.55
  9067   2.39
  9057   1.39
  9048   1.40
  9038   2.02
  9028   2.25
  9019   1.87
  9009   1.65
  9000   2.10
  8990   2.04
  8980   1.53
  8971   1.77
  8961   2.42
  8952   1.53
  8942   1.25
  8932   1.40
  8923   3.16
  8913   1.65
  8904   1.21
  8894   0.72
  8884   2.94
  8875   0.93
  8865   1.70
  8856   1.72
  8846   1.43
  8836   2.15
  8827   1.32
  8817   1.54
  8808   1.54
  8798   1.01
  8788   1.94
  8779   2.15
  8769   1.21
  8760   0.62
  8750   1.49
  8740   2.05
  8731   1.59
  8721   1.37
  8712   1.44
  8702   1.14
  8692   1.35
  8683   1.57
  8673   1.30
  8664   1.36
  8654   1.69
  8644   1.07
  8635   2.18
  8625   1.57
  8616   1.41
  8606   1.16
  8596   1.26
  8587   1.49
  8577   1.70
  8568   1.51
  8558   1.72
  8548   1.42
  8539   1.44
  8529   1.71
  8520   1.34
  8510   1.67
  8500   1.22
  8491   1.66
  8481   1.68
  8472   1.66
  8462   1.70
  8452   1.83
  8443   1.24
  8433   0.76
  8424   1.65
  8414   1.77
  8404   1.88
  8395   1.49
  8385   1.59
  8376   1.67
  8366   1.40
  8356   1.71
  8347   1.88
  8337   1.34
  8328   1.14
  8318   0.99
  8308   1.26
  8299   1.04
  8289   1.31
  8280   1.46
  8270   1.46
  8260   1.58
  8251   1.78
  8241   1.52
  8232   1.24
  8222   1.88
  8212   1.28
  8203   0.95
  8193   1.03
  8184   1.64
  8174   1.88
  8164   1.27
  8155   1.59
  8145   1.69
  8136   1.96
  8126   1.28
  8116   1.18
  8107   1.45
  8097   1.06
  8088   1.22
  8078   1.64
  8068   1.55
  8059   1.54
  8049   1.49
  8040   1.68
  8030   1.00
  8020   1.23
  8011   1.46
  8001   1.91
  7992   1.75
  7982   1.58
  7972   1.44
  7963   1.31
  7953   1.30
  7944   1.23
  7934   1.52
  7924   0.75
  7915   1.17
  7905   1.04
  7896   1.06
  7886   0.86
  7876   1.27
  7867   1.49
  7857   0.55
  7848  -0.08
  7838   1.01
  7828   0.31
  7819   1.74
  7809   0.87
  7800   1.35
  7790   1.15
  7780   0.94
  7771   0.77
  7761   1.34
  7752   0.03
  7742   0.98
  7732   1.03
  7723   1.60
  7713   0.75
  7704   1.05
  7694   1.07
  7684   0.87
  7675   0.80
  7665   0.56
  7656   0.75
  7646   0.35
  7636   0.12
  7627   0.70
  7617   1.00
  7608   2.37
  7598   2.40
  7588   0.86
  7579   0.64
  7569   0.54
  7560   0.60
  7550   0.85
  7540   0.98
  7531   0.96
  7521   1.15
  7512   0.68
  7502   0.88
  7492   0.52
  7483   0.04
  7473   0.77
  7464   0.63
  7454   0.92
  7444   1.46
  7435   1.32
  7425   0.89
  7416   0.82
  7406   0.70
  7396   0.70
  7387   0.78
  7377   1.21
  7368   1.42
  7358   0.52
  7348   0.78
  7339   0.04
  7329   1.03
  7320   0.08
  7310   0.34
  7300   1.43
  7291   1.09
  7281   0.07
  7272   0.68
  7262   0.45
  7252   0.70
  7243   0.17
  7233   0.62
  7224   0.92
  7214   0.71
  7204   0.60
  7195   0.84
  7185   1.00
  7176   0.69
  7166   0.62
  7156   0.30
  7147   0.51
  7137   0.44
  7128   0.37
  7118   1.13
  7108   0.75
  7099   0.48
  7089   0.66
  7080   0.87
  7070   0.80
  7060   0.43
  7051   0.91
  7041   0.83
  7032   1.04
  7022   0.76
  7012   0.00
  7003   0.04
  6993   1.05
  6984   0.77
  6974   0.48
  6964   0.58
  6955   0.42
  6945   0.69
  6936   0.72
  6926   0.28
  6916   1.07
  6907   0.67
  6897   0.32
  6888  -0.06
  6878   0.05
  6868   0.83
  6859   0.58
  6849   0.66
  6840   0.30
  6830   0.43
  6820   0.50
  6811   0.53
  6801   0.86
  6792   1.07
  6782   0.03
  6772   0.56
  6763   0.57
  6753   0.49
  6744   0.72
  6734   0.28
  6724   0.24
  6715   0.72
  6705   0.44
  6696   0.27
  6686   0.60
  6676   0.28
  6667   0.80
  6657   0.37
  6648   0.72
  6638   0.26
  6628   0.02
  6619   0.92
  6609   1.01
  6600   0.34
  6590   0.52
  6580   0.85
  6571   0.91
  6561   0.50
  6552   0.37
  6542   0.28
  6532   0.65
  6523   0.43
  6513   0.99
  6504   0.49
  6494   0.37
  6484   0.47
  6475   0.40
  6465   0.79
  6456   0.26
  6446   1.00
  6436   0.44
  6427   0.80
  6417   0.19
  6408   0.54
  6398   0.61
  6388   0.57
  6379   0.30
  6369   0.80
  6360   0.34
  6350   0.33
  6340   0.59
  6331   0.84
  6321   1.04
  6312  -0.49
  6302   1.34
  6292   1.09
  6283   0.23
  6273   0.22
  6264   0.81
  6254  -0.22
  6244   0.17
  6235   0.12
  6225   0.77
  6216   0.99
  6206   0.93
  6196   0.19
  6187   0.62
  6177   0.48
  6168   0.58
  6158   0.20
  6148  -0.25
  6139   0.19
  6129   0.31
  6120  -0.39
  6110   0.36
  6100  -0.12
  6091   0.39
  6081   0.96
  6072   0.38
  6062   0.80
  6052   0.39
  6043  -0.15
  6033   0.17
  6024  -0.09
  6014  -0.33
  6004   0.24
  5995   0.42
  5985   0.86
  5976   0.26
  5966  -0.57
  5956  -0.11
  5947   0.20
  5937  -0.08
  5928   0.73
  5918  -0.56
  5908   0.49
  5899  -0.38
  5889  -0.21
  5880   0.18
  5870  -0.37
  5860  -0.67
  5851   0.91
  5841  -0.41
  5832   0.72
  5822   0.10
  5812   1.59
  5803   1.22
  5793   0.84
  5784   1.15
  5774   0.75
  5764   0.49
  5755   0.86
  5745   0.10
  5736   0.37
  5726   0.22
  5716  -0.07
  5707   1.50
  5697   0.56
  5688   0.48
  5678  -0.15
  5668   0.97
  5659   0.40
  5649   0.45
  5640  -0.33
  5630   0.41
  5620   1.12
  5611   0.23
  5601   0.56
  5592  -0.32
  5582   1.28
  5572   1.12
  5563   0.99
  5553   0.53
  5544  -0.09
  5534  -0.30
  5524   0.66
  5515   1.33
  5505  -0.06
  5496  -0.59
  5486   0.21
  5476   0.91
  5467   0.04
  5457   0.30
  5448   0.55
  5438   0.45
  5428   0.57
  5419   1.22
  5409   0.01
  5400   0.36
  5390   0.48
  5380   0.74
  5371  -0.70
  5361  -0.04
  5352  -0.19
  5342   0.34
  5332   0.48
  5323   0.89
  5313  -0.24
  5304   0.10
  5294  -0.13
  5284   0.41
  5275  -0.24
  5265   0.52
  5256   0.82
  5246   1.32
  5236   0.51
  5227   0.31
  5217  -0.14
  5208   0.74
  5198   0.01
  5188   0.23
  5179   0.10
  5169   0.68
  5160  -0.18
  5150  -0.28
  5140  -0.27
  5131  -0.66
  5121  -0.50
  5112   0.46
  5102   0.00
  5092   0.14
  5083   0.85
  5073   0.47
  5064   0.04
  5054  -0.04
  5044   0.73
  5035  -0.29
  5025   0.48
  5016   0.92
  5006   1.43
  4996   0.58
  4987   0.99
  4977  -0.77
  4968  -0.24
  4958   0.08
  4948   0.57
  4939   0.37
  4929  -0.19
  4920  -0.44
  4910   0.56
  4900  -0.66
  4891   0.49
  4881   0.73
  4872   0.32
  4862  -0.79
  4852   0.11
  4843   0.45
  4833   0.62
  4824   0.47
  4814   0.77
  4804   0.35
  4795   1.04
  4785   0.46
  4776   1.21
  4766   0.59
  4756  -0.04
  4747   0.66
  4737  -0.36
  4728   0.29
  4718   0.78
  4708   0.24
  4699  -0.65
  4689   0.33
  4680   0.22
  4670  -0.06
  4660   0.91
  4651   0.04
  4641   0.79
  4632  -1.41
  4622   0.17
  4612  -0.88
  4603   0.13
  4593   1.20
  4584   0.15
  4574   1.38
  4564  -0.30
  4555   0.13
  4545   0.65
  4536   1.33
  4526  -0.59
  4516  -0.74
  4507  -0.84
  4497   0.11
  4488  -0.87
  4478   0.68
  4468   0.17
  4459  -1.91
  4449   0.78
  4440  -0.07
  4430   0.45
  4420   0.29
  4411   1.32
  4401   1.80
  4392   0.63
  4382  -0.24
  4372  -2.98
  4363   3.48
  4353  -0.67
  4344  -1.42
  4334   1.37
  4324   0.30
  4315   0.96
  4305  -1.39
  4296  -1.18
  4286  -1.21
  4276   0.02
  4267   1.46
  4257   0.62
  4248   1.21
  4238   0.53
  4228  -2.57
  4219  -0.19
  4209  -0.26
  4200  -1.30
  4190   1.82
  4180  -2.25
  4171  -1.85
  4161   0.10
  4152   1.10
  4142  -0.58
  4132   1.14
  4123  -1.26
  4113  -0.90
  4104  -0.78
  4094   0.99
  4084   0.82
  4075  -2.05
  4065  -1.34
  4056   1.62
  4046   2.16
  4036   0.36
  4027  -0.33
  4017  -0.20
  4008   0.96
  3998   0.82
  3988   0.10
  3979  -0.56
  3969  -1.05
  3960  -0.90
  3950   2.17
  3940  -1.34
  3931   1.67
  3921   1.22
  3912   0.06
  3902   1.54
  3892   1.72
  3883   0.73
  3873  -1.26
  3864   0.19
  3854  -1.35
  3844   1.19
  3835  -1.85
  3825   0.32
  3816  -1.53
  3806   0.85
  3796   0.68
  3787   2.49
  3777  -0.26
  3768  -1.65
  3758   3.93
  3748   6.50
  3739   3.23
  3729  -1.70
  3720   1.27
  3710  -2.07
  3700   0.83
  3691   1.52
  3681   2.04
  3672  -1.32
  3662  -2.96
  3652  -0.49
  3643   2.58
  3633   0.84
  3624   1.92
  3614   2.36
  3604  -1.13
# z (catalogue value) 1.00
